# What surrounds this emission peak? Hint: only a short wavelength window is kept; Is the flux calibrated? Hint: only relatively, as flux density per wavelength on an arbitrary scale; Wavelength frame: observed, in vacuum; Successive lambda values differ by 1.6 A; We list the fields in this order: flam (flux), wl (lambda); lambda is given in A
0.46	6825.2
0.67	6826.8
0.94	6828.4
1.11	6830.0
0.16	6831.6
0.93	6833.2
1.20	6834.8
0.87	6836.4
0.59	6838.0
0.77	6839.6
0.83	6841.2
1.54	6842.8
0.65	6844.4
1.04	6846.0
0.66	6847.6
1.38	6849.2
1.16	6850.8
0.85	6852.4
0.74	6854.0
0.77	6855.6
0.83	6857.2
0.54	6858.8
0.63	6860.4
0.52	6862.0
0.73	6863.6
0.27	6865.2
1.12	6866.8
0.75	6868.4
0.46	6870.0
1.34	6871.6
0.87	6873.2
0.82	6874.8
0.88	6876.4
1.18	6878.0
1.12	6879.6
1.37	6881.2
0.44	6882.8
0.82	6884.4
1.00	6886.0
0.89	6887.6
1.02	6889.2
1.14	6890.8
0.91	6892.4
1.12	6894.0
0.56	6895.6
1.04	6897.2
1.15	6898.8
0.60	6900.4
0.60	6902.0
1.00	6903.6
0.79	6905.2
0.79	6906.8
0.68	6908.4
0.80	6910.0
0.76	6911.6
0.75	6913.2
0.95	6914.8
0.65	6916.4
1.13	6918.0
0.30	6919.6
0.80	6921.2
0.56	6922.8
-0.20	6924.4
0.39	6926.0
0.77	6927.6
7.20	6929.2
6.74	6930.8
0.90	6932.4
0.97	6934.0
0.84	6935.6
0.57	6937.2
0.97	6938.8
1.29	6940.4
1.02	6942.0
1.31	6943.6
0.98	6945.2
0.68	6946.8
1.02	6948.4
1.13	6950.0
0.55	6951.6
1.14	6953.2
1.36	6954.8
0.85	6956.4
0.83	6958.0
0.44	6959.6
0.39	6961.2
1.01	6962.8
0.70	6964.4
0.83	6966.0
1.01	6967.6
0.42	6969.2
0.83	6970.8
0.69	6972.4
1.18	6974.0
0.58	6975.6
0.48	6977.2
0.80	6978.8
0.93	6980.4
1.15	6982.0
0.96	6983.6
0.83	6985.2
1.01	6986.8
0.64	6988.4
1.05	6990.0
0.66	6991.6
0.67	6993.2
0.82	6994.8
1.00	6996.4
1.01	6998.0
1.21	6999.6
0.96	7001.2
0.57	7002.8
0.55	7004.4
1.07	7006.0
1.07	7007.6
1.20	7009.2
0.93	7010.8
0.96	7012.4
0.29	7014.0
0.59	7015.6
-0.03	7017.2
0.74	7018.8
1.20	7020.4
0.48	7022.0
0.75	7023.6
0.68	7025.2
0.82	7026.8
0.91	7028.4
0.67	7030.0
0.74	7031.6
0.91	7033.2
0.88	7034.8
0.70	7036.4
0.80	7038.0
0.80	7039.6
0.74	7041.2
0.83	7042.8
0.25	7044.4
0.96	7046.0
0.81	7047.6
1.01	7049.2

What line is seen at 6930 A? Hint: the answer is H-alpha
